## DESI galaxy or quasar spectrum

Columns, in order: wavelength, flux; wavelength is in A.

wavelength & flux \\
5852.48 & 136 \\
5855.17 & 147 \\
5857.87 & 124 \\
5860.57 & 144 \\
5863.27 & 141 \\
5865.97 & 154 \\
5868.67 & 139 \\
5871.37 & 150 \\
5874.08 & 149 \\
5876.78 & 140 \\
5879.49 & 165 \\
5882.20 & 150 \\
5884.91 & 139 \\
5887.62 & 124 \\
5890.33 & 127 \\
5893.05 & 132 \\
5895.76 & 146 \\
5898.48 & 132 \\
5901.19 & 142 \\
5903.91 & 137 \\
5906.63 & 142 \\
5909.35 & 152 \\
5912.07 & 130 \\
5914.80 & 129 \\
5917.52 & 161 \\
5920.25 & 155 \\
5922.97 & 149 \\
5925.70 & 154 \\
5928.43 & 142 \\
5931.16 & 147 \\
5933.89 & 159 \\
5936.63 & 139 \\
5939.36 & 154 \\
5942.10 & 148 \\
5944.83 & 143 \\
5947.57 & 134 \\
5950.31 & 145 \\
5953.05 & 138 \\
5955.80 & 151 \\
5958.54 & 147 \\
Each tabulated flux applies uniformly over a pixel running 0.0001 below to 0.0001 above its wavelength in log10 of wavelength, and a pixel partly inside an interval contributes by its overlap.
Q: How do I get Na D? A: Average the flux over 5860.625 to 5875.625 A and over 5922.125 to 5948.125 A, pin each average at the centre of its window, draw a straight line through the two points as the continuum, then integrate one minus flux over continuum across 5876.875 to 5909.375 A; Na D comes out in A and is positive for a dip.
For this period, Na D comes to 1.4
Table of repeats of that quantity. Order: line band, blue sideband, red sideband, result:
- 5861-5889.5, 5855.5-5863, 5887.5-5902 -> -1.91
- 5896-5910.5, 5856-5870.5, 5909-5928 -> 0.38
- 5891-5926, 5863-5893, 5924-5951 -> 0.57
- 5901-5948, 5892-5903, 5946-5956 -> -2.08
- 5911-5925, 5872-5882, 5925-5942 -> 0.36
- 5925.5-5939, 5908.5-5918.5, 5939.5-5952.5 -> -0.51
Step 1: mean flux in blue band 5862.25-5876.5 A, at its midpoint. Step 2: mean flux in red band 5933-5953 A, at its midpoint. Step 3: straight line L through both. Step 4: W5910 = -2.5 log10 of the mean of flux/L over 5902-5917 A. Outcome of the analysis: 0.05 mag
